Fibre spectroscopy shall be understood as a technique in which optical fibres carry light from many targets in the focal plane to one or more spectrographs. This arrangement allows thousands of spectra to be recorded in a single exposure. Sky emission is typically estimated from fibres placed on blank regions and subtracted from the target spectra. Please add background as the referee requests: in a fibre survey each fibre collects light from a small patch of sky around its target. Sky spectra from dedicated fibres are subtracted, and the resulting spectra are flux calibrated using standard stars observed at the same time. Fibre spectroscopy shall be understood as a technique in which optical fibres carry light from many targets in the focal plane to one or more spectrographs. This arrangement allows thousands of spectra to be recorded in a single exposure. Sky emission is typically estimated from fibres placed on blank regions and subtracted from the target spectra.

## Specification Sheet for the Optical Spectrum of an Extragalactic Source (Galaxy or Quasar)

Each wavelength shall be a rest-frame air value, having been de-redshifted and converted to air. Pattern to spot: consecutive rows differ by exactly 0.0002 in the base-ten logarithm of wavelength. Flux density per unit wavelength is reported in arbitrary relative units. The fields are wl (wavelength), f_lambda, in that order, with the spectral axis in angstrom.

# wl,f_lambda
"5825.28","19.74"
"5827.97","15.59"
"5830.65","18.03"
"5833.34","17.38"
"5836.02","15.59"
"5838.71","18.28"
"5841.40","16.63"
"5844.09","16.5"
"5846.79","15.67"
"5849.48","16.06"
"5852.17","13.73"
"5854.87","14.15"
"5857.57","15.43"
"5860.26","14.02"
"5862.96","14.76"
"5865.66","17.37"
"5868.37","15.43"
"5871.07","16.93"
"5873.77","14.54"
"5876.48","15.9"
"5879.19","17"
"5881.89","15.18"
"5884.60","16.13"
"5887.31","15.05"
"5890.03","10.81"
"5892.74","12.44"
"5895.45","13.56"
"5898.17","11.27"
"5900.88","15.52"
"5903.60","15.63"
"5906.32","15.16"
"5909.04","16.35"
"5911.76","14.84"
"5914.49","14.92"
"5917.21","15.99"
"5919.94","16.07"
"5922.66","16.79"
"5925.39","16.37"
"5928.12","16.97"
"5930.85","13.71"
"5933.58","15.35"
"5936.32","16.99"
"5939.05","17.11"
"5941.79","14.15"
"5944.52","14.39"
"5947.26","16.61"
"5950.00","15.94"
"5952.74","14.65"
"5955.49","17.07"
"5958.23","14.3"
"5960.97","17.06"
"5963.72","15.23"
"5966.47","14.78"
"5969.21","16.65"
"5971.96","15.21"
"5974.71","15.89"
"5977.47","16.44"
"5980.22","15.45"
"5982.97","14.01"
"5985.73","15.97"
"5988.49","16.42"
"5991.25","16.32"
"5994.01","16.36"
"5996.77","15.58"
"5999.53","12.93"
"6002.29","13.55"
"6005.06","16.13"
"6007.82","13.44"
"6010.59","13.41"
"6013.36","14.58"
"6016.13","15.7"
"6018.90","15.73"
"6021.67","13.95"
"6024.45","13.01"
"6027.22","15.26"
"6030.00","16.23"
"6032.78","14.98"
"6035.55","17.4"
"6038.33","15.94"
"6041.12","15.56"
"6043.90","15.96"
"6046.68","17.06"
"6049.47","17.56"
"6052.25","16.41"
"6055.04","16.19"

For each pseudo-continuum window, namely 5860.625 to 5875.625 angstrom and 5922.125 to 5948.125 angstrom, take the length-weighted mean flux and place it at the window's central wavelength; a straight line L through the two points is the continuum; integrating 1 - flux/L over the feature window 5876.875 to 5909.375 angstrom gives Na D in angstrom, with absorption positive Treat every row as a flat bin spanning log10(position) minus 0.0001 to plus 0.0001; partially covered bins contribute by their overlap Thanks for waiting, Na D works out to 2.56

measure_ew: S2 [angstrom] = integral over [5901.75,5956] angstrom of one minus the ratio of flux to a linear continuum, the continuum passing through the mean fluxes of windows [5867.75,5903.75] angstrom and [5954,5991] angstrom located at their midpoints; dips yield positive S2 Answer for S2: -2.0 angstrom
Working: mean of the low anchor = 14.6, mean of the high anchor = 15.7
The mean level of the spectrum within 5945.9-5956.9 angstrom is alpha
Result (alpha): 16.1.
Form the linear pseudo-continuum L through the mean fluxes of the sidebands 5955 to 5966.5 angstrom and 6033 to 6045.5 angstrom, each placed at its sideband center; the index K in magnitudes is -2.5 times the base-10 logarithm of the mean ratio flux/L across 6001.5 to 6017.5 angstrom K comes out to 0.10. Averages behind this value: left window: 15.7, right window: 16.1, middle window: 14.5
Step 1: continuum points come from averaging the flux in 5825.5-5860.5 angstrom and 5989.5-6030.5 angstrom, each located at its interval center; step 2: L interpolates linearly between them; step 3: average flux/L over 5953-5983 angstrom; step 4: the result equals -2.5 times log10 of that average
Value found -0.04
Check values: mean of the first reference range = 16.1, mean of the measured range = 15.7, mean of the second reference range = 14.8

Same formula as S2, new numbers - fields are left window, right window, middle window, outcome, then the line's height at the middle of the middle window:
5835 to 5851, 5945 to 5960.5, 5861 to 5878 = 0.52 angstrom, 16.3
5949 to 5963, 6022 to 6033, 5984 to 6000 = -0.47 angstrom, 15.3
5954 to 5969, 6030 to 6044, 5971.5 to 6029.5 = 3.09 angstrom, 15.9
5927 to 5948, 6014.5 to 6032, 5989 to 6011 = 0.45 angstrom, 15.1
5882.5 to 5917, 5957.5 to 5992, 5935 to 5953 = -0.72 angstrom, 15.2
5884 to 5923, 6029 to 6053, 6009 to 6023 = 1.20 angstrom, 16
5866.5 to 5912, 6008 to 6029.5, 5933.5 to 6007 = -4.61 angstrom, 14.6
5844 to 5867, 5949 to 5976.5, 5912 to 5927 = -0.44 angstrom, 15.5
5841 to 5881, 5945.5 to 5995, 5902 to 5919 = 0.19 angstrom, 15.7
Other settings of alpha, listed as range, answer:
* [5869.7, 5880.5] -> 16.1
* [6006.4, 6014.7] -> 13.8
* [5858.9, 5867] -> 15.4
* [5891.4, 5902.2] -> 13.2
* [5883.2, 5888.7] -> 15.5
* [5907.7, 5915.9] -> 15.4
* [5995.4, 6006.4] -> 14.5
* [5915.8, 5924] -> 16.3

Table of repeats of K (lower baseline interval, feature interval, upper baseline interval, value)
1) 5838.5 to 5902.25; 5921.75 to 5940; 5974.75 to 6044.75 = -0.07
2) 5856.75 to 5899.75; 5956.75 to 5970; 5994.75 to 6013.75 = -0.08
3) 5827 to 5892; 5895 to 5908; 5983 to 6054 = 0.09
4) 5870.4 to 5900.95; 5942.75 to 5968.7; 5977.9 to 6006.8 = -0.04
